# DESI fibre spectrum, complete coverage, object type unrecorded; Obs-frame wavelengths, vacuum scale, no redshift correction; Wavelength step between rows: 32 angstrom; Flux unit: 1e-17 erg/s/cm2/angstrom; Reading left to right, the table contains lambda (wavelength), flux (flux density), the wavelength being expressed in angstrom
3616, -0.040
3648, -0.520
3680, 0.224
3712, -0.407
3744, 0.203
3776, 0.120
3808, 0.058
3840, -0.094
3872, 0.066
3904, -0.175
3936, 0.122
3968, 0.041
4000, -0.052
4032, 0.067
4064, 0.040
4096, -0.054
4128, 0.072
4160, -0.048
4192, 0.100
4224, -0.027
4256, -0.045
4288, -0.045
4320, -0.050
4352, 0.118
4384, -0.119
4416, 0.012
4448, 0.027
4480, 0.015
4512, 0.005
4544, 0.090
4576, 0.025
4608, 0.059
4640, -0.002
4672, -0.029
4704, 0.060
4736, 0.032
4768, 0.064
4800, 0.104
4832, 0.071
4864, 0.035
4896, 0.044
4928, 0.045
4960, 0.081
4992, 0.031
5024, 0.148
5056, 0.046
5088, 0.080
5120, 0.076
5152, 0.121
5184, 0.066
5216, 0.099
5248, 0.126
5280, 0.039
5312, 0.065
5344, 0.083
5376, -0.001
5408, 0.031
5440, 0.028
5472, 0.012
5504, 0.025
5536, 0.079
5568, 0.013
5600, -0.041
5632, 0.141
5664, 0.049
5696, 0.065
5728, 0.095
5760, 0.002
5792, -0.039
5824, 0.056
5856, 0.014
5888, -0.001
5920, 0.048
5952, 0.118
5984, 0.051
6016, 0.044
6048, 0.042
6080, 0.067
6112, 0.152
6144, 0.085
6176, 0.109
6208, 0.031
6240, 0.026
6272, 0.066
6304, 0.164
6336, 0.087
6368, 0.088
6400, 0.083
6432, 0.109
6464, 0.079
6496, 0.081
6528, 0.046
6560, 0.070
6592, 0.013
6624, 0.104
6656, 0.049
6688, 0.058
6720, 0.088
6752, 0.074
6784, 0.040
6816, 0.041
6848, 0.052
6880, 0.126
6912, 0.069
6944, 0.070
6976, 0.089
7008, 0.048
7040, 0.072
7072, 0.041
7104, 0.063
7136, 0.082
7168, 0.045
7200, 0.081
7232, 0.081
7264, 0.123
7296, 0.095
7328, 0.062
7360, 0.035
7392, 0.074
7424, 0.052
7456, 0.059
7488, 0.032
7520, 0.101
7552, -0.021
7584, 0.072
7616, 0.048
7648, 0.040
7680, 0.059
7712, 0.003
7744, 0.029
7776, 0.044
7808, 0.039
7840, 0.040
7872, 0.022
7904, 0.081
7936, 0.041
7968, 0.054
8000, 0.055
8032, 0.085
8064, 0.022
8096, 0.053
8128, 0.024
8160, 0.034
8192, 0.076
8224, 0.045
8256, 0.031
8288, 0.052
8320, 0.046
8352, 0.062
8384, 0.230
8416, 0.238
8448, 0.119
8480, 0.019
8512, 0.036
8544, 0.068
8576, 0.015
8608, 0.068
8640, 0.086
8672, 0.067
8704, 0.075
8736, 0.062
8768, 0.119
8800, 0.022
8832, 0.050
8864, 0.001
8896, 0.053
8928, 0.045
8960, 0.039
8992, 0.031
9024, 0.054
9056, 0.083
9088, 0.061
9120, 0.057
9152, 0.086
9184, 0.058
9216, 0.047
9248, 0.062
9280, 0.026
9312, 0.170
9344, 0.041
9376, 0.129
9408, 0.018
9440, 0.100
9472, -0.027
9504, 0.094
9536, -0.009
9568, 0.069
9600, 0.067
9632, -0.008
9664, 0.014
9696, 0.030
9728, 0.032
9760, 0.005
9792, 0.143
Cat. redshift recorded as 1.253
